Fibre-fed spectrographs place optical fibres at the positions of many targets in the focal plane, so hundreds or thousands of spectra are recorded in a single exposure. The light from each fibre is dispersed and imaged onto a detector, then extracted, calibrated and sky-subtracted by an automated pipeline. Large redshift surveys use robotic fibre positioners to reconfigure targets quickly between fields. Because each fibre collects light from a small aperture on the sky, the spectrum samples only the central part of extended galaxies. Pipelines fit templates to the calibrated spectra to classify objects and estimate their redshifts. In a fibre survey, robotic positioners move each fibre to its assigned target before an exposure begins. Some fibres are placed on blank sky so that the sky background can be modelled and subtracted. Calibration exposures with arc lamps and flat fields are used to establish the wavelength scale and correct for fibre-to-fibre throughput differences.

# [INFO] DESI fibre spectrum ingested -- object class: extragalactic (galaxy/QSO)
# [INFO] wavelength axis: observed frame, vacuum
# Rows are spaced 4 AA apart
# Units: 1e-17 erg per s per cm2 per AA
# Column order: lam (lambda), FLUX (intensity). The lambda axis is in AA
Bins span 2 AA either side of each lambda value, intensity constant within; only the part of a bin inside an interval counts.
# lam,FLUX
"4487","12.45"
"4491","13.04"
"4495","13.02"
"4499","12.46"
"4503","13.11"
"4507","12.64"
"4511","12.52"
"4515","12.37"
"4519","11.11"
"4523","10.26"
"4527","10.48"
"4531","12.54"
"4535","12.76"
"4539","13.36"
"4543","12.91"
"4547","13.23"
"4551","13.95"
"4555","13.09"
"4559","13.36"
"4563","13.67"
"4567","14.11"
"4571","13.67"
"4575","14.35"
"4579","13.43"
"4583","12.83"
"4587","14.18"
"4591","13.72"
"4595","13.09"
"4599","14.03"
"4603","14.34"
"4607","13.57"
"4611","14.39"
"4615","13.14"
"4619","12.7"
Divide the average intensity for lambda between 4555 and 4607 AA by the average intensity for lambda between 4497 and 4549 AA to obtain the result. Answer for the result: 1.11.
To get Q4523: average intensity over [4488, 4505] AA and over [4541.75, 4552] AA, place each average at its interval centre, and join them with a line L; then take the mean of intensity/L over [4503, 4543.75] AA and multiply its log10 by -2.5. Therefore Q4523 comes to 0.087 mag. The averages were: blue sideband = 12.9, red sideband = 13.3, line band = 12.1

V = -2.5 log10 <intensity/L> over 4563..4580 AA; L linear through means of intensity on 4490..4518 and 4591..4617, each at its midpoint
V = -0.04 mag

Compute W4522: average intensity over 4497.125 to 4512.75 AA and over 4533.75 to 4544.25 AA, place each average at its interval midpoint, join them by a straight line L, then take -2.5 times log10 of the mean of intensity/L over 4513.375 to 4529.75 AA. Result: 0.16 mag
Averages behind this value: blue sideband 12.7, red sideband 13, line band 11.1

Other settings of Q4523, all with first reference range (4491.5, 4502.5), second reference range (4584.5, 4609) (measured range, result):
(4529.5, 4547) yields 0.024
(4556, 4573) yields -0.014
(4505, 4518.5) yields 0.053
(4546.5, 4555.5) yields -0.013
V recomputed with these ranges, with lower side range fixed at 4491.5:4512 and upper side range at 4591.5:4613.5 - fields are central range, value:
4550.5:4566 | -0.010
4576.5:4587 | 0.020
